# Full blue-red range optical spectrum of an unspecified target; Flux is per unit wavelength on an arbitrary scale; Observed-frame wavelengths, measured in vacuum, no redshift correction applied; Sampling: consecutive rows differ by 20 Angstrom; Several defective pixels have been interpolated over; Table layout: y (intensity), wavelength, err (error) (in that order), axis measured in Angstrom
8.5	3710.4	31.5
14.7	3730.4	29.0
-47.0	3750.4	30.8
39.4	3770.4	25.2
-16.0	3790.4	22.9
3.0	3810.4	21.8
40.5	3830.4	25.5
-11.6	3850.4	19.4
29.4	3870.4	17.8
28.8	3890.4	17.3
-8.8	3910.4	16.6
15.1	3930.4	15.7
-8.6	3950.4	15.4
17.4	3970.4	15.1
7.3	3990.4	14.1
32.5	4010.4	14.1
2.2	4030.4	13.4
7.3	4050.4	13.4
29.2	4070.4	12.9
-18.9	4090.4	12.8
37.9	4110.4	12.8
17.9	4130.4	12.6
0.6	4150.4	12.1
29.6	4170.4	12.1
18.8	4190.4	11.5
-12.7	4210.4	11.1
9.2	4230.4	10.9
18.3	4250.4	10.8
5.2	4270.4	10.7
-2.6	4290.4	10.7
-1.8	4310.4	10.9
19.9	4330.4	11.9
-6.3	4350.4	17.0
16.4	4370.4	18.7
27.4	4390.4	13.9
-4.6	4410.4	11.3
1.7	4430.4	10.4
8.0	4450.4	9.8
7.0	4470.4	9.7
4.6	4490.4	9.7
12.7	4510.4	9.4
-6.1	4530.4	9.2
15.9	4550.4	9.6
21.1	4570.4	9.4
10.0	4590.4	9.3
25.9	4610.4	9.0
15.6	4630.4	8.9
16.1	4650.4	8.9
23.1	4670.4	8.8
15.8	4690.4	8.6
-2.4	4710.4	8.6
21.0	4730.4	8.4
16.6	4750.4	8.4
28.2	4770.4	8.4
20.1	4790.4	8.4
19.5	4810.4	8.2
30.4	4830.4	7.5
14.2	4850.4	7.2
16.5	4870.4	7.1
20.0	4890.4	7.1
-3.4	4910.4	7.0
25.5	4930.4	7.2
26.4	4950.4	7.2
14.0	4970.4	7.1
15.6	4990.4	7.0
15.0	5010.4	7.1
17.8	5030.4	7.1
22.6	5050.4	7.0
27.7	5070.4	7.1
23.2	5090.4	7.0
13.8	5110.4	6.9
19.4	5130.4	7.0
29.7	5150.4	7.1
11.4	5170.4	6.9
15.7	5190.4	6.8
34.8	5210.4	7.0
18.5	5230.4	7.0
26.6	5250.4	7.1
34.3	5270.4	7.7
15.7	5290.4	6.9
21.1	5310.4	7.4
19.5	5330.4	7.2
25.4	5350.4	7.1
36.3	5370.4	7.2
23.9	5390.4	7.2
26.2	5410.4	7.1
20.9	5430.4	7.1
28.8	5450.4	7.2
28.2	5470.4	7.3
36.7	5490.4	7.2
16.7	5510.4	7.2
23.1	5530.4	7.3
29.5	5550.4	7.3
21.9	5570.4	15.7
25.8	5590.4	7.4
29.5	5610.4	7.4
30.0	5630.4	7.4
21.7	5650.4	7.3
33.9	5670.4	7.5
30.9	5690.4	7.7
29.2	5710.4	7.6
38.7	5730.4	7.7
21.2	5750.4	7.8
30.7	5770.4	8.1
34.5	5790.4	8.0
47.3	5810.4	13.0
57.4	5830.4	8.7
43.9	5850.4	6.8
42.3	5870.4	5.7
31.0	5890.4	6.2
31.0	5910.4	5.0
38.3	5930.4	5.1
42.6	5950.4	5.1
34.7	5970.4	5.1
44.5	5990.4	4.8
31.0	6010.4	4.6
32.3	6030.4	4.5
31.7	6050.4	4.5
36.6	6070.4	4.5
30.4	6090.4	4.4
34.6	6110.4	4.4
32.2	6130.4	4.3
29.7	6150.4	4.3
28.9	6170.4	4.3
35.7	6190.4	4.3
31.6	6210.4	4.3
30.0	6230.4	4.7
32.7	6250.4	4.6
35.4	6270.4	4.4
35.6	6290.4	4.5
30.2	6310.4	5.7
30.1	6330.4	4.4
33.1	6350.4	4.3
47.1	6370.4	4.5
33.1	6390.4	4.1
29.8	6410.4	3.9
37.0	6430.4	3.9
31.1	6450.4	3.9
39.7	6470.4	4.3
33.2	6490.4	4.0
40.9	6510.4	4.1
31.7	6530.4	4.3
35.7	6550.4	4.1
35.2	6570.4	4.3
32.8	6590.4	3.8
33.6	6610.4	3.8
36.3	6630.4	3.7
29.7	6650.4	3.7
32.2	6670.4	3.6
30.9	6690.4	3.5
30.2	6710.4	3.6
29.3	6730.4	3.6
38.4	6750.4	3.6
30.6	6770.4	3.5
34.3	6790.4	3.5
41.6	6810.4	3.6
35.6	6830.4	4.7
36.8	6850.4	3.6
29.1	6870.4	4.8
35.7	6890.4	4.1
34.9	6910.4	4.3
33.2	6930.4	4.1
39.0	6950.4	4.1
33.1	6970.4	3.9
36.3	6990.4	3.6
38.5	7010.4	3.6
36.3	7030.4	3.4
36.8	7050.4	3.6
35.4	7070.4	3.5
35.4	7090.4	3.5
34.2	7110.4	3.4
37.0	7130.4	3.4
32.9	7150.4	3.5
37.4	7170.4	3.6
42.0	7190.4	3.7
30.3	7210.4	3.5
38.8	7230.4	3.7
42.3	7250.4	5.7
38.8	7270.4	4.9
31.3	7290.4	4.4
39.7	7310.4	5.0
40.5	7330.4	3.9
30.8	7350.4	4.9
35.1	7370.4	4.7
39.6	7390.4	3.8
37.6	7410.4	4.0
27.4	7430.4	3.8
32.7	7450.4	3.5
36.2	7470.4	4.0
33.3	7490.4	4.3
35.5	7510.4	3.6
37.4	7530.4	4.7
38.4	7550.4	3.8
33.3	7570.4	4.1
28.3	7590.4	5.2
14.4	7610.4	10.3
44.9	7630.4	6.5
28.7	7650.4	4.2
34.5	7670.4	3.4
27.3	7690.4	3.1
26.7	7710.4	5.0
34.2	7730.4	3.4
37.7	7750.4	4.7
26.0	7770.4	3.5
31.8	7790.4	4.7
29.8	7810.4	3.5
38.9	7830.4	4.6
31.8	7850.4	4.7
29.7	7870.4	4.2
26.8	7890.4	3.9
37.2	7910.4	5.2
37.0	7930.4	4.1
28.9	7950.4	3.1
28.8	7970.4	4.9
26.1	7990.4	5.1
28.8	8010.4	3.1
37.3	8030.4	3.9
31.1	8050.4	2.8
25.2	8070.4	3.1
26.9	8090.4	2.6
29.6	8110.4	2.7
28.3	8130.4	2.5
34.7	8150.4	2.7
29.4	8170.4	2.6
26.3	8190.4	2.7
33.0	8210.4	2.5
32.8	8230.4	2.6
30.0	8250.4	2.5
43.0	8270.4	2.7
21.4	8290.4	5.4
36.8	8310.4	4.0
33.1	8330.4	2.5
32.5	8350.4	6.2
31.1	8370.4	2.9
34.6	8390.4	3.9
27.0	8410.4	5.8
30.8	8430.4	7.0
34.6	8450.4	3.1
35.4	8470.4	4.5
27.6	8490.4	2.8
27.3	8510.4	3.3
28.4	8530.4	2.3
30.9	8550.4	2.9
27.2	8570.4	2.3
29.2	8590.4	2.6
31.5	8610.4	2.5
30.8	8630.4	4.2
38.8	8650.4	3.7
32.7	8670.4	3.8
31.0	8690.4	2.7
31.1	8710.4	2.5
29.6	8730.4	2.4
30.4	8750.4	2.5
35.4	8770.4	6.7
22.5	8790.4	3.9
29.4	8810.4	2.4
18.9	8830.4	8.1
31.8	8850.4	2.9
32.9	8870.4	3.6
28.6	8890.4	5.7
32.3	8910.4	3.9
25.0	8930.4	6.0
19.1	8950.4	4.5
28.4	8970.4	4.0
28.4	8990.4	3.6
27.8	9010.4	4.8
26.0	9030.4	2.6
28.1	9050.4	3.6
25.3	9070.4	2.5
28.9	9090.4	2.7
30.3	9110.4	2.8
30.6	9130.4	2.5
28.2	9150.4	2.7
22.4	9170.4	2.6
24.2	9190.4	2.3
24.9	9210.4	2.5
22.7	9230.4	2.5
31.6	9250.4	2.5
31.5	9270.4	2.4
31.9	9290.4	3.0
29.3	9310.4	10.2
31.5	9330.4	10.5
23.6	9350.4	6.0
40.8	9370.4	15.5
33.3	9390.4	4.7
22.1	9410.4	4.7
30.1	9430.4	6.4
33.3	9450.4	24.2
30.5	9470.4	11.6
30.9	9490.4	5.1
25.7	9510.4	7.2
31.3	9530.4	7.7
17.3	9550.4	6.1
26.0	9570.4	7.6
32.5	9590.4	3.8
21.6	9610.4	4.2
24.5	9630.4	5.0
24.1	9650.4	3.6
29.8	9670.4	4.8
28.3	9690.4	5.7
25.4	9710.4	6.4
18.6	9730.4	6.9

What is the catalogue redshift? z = 0.26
